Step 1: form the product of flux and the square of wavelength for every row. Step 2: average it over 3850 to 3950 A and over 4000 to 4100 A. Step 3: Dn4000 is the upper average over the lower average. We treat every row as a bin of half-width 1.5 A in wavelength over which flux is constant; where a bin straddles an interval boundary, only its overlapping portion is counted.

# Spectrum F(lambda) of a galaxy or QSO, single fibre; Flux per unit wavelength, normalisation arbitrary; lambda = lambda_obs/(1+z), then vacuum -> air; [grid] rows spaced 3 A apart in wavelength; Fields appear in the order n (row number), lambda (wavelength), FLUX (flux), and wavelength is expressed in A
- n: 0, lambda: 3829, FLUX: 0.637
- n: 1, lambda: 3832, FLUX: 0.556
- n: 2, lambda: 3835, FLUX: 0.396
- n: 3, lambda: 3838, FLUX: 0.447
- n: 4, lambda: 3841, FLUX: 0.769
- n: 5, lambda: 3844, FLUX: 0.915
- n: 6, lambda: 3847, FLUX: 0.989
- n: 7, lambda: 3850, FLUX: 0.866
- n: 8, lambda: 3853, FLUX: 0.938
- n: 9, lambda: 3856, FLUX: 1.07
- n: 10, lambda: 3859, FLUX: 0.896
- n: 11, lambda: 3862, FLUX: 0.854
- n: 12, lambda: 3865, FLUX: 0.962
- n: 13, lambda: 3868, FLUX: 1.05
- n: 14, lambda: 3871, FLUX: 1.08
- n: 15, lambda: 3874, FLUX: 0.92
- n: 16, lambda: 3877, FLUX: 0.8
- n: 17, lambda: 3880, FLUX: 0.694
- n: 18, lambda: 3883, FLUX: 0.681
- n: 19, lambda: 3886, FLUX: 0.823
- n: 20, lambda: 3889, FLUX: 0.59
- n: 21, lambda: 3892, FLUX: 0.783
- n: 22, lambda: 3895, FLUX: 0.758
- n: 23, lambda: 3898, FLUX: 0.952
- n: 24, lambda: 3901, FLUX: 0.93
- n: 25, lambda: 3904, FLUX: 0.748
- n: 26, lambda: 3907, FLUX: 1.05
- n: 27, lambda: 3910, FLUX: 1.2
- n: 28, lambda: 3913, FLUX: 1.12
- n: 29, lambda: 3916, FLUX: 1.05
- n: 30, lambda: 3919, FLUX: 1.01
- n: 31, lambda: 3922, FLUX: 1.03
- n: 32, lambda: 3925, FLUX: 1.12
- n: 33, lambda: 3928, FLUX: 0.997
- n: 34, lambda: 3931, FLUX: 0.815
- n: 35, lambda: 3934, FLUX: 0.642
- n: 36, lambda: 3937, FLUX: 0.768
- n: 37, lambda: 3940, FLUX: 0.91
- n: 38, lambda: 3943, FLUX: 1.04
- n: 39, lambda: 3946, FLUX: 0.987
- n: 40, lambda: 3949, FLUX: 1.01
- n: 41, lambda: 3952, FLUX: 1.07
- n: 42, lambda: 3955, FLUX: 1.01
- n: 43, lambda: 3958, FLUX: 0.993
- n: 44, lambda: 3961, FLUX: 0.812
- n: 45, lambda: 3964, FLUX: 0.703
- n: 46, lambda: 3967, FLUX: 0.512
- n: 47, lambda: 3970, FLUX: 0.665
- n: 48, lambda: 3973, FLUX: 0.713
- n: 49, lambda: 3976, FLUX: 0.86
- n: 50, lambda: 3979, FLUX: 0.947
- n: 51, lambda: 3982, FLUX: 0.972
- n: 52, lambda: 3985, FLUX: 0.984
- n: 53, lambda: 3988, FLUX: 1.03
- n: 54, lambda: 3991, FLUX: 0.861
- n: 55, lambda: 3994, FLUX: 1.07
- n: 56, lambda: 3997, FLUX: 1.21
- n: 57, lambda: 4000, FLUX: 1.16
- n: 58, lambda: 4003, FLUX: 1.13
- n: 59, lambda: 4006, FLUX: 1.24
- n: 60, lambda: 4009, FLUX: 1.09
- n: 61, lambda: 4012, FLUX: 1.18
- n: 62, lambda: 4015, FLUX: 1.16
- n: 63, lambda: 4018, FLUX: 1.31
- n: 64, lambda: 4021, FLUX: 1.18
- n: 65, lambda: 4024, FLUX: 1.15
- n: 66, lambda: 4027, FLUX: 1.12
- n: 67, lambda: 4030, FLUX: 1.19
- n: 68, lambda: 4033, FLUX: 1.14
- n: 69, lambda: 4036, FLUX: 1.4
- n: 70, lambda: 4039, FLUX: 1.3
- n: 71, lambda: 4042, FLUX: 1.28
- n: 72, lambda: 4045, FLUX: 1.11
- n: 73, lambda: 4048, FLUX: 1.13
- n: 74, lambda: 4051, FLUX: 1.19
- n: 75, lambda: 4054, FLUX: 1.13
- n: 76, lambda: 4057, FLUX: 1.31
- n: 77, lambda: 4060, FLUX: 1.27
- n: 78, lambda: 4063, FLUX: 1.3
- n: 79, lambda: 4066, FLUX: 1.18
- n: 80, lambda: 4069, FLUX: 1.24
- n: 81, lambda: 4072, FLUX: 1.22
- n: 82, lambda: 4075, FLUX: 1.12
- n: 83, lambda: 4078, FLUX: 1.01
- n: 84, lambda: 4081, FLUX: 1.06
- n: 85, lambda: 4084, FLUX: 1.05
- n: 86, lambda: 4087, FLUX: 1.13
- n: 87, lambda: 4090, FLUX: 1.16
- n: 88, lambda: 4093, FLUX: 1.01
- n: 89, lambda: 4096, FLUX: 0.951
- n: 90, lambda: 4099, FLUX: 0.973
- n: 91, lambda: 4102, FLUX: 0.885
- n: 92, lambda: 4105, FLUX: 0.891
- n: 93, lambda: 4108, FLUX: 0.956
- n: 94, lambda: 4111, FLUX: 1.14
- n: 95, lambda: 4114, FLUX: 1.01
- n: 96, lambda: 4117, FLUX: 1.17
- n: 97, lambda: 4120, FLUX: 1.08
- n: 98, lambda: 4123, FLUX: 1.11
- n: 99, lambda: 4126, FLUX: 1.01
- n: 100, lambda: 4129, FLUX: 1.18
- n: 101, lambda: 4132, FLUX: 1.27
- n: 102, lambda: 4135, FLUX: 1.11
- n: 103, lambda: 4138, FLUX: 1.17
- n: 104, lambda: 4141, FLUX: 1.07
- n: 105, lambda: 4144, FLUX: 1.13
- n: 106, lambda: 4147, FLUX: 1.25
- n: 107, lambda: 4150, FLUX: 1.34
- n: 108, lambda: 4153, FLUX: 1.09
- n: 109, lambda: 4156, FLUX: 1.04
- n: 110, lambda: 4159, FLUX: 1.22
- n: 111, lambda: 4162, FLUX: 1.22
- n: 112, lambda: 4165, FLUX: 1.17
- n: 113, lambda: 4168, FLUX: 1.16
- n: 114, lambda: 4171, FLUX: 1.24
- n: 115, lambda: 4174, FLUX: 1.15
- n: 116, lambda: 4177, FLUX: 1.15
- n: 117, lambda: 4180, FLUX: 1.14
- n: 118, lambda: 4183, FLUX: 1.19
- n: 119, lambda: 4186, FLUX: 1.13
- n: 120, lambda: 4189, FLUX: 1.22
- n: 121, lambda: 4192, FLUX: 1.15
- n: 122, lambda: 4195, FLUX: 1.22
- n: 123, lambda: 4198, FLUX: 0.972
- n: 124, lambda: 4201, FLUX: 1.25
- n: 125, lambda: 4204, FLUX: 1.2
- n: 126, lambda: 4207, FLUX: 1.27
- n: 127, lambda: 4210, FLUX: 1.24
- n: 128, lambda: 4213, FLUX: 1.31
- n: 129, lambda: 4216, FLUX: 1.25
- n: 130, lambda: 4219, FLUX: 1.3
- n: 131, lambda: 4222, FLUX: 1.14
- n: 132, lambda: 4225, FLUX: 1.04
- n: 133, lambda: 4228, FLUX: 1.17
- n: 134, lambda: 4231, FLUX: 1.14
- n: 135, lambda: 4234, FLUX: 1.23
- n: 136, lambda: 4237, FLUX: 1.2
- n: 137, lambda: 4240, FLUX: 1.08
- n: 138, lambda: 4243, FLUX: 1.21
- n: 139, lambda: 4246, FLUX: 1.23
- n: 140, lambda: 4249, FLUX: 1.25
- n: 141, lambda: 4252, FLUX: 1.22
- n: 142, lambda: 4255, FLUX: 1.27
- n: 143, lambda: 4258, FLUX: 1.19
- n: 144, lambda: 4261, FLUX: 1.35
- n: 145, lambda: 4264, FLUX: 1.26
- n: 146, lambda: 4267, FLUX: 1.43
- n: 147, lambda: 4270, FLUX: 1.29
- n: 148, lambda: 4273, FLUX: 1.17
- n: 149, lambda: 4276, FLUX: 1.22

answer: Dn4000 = 1.37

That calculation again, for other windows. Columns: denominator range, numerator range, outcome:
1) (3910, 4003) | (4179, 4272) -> 1.47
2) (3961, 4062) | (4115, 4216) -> 1.17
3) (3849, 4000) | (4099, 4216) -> 1.41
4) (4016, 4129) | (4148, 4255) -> 1.12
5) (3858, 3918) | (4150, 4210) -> 1.51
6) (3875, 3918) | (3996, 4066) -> 1.48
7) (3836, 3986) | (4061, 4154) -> 1.37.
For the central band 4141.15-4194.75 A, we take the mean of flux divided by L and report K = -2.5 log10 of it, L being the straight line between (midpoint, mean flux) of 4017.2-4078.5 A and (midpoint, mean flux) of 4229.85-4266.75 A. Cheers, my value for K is 0.04 mag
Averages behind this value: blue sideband 1.21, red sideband 1.23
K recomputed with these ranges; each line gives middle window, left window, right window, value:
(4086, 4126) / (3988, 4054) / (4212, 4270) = 0.153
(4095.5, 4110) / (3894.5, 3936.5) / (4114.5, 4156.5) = 0.190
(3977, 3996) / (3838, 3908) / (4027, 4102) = 0.060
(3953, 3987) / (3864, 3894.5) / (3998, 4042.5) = 0.262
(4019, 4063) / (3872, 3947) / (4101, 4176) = -0.179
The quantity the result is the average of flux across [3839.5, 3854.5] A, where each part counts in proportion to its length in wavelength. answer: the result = 0.895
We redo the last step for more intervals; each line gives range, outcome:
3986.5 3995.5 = 0.987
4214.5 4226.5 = 1.18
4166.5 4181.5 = 1.17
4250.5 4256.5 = 1.25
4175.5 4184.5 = 1.16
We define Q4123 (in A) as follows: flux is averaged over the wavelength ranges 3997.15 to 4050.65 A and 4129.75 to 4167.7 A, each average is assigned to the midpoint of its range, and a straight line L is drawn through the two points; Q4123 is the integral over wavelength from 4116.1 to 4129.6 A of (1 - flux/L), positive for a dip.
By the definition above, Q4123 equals 0.9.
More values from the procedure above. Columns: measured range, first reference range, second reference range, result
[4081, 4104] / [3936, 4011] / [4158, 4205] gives 1.2 A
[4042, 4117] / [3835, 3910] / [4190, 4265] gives -3.5 A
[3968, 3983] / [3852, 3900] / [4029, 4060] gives 3.6 A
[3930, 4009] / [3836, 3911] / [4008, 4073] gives 9.9 A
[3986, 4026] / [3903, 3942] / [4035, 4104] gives -2.5 A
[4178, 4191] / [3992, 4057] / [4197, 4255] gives 0.3 A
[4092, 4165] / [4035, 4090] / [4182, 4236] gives 5.6 A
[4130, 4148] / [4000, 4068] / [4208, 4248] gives 0.5 A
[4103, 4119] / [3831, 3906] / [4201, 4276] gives 0.8 A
